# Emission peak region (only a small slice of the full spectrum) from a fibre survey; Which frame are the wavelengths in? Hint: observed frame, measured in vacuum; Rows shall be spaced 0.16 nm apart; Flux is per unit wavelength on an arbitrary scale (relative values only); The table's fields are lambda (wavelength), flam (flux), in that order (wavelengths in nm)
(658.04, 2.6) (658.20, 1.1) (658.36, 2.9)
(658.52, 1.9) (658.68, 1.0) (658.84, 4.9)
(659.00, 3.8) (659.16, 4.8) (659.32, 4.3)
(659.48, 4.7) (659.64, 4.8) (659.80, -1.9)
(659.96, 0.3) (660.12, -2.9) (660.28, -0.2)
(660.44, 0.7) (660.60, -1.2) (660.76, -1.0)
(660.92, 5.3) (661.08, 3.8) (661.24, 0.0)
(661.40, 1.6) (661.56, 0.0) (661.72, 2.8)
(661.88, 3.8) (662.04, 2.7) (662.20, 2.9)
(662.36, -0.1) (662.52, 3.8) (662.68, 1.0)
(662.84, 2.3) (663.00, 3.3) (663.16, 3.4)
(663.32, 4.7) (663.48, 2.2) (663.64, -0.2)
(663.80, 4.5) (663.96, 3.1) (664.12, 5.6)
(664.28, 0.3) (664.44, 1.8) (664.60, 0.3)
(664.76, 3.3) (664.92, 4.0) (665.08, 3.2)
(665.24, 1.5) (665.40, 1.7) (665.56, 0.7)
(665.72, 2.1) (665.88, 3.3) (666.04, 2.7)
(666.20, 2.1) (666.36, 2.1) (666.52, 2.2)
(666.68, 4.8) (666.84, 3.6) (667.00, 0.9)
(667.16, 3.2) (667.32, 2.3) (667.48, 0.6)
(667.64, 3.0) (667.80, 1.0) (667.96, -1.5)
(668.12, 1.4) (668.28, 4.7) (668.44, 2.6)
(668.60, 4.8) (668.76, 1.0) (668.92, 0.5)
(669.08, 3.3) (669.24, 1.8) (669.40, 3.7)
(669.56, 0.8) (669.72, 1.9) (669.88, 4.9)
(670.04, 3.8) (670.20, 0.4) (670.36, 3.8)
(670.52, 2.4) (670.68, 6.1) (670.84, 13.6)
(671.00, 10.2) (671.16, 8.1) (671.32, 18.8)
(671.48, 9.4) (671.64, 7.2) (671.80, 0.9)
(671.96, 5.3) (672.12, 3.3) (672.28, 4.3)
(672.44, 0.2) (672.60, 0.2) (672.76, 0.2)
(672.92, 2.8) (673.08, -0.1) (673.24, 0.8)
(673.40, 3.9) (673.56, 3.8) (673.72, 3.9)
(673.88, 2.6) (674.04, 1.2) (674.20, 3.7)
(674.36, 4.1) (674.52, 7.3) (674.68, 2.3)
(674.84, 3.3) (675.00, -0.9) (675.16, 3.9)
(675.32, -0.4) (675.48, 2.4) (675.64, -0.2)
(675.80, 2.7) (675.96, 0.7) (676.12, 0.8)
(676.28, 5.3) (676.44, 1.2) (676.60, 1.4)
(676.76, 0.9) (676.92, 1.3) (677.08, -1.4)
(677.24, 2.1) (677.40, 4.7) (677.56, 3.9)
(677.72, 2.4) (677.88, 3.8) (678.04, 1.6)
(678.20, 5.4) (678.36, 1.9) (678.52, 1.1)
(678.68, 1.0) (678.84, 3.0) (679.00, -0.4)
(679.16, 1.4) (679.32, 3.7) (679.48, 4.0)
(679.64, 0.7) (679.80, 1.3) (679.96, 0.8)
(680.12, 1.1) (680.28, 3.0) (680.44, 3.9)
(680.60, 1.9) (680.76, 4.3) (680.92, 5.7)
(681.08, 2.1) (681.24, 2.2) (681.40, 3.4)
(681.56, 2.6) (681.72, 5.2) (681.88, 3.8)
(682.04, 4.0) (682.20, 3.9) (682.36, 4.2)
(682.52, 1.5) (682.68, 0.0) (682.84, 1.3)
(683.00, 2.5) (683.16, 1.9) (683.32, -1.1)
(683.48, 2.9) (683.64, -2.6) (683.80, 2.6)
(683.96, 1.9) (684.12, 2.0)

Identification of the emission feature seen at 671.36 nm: [O II] 3727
